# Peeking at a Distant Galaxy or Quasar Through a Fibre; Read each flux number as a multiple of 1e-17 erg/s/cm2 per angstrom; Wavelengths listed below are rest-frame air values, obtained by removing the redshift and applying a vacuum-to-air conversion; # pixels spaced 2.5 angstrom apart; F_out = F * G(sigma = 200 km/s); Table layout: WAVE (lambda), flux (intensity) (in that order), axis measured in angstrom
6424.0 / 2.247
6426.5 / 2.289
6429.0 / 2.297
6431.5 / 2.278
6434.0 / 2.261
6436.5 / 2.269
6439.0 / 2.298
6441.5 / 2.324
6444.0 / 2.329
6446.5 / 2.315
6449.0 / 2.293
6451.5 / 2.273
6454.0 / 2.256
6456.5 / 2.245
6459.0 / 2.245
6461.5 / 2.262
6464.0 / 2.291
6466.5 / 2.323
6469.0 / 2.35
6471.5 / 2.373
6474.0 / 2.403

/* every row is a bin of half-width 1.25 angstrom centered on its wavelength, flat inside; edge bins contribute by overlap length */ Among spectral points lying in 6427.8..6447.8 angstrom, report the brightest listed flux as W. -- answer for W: 2.329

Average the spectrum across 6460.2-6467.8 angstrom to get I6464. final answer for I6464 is 2.29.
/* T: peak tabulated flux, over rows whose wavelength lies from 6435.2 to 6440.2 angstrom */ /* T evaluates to 2.298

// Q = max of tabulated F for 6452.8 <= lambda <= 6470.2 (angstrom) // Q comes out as 2.35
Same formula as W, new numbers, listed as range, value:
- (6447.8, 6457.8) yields 2.293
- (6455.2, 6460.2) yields 2.245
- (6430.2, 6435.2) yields 2.278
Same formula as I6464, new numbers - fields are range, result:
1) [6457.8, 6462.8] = 2.25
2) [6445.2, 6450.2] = 2.3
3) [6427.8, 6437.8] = 2.28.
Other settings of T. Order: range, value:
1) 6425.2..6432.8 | 2.297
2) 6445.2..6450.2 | 2.315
